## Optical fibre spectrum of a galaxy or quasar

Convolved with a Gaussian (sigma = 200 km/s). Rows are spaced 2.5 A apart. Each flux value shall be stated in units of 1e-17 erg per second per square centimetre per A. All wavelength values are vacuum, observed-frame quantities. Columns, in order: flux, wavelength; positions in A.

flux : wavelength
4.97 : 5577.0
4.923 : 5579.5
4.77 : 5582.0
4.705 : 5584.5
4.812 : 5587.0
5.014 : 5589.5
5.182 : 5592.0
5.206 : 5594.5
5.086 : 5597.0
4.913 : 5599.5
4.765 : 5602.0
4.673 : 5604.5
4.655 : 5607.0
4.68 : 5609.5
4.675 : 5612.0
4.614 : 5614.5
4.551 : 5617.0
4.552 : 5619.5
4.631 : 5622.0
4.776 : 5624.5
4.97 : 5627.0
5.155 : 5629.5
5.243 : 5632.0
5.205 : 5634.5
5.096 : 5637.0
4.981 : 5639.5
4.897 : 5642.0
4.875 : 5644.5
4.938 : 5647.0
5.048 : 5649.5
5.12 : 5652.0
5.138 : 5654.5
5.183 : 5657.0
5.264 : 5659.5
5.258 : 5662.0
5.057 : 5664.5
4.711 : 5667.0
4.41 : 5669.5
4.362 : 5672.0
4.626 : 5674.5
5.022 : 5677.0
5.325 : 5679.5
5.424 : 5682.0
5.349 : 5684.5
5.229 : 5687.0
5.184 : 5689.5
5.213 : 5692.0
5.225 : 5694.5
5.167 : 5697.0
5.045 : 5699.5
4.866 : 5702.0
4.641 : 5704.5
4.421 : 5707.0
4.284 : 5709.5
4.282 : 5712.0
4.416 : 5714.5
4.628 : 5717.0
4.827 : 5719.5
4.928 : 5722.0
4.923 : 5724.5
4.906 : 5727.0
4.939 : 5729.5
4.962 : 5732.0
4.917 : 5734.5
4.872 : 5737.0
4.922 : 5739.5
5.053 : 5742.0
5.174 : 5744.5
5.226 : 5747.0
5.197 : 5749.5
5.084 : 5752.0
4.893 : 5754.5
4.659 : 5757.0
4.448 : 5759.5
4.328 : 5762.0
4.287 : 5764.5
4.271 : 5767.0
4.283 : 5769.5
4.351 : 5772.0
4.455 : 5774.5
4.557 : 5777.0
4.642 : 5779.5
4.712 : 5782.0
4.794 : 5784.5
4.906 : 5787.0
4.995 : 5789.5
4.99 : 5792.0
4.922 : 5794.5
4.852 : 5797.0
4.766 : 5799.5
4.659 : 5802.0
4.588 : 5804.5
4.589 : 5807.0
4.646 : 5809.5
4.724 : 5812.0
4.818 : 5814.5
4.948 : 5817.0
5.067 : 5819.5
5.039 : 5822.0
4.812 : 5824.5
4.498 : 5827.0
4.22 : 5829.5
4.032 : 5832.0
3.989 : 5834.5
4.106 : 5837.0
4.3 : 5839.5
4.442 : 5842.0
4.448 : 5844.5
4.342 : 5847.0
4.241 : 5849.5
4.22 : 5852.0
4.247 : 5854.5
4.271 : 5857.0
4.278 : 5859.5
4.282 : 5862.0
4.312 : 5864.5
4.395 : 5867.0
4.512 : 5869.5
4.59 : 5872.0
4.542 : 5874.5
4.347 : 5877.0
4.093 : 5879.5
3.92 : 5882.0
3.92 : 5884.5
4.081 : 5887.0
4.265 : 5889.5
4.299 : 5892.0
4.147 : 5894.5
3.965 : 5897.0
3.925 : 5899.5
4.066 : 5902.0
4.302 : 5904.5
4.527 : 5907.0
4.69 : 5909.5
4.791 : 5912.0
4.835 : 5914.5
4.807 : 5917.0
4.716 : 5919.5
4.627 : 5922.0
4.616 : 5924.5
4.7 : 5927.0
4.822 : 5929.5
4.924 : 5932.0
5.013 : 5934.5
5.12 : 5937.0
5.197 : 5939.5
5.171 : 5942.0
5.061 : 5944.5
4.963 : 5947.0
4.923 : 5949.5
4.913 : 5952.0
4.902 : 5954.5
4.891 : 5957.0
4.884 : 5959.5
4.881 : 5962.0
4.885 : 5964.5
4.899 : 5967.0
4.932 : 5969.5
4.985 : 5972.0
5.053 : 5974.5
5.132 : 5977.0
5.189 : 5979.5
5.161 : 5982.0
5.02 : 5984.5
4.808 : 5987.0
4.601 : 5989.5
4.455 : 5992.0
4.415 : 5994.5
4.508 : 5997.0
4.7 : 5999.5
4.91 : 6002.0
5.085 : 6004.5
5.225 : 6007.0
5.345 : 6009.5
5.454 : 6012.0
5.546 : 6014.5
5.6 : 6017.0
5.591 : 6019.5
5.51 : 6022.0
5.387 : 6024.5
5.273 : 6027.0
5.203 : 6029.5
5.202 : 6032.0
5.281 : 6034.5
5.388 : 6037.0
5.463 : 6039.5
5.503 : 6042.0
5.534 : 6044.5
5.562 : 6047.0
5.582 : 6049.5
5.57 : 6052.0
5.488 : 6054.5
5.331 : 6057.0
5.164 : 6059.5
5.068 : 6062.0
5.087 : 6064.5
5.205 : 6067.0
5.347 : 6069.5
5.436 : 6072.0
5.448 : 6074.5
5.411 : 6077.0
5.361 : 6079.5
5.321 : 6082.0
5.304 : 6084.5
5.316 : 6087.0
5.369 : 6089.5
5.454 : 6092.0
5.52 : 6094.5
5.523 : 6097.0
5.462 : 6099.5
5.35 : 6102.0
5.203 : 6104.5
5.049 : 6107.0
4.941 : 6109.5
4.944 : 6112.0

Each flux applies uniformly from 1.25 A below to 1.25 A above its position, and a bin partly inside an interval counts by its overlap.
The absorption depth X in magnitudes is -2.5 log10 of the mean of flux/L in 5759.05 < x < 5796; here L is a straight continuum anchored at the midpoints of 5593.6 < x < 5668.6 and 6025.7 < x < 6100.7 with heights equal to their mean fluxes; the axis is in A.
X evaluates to 0.11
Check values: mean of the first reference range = 4.93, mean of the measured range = 4.6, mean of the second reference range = 5.37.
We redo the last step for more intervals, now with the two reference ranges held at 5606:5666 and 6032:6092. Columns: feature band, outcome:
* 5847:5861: 0.21 mag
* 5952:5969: 0.08 mag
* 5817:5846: 0.15 mag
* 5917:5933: 0.11 mag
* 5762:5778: 0.16 mag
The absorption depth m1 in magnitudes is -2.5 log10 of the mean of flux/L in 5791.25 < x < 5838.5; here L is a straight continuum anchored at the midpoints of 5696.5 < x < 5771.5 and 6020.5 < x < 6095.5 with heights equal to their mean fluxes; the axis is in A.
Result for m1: 0.06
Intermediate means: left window 4.75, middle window 4.64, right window 5.37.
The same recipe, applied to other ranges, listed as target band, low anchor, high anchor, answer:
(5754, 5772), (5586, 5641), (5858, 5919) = 0.04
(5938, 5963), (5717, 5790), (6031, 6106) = 0.04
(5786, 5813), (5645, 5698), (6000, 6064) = 0.08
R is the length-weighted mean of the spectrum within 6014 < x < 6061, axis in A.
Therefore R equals 5.43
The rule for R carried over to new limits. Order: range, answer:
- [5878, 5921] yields 4.32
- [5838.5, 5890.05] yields 4.29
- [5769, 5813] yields 4.7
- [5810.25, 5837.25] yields 4.59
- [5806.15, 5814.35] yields 4.68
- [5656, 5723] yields 4.9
